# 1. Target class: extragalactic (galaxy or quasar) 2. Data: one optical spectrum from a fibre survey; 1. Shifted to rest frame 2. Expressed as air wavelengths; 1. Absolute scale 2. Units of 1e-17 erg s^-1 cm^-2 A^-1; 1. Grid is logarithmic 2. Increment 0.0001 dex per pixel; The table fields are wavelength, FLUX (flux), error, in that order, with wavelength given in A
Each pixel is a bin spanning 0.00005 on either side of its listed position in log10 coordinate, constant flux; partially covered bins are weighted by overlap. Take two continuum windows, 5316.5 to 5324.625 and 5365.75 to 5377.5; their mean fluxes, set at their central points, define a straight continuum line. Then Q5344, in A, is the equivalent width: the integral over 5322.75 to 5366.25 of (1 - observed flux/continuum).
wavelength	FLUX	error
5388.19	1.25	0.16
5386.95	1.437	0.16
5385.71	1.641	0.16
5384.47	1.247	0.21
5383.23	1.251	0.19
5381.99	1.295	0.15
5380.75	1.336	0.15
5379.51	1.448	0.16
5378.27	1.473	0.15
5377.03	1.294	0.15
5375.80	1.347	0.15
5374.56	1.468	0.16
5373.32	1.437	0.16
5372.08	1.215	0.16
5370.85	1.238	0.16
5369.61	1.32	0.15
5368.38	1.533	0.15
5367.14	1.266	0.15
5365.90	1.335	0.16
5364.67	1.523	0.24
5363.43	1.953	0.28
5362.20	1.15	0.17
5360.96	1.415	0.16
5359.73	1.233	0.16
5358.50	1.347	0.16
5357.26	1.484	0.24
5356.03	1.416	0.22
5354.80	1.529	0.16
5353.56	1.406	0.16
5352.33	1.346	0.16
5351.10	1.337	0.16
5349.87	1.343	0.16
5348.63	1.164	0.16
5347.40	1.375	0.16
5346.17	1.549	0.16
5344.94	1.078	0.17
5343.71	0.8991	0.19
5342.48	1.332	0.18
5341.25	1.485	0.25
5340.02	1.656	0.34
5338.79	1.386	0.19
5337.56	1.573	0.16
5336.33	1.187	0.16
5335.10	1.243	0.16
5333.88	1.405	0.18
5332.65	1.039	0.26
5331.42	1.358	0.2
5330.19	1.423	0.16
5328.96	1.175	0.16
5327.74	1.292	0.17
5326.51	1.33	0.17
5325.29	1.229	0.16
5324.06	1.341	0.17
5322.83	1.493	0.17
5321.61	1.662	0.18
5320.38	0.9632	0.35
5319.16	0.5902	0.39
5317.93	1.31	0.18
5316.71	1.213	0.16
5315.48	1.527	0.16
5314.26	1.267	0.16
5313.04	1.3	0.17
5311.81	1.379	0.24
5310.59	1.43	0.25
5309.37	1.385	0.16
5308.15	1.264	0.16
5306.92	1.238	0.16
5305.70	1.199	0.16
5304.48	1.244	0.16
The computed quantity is -2.5 A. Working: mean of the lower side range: 1.22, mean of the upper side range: 1.35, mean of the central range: 1.35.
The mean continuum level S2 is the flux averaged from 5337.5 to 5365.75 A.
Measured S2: 1.39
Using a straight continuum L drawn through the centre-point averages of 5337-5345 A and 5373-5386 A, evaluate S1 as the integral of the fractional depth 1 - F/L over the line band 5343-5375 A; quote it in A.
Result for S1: 0.2 A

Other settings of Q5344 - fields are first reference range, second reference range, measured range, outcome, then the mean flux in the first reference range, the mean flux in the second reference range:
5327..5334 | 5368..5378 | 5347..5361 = -0.5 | 1.27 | 1.36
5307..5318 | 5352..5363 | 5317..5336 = 1.4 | 1.34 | 1.38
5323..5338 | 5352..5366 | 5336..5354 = 0.3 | 1.3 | 1.43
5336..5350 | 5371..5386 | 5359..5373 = -0.3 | 1.34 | 1.36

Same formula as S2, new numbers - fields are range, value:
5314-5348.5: 1.3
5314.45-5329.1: 1.26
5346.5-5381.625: 1.38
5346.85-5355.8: 1.36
